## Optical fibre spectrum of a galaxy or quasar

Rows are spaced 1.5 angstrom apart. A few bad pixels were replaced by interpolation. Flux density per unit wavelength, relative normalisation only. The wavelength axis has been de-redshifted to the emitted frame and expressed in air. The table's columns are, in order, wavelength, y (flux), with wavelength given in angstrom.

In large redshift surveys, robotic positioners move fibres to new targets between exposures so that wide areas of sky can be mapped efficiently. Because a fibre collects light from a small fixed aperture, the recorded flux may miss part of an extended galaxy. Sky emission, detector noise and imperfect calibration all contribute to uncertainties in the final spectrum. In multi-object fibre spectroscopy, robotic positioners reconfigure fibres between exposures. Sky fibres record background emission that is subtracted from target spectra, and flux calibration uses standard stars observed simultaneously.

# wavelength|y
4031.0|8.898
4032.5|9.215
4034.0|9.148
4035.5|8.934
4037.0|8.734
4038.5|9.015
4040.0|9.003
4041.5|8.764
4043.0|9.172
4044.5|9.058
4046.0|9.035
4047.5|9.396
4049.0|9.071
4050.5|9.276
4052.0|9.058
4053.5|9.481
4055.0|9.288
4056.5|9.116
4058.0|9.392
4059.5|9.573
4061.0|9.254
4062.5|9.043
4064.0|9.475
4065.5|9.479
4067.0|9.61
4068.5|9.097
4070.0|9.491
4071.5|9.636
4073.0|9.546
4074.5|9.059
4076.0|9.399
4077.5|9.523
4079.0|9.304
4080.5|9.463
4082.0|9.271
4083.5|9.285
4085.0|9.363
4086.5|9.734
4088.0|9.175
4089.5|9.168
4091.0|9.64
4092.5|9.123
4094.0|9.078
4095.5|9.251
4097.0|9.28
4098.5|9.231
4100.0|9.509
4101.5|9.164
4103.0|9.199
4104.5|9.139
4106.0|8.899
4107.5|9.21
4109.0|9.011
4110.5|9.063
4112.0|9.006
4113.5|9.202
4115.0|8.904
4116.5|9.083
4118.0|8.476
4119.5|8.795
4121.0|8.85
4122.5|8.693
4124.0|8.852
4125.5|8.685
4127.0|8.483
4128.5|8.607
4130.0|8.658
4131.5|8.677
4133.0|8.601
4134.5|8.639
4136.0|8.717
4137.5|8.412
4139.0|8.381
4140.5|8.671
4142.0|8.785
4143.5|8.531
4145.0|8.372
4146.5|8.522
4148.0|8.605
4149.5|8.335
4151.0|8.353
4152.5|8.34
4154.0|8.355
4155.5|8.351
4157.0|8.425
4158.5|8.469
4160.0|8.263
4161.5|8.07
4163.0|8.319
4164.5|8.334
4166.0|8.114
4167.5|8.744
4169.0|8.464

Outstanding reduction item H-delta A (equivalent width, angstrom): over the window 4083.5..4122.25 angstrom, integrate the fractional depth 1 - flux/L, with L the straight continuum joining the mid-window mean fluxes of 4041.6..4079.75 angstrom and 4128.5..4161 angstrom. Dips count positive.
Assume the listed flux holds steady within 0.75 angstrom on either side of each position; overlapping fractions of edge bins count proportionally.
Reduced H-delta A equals -1.0 angstrom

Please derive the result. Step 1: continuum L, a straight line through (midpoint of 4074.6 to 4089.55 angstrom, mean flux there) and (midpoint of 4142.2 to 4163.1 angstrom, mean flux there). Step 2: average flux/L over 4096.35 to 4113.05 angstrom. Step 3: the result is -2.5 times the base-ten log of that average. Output -0.01 mag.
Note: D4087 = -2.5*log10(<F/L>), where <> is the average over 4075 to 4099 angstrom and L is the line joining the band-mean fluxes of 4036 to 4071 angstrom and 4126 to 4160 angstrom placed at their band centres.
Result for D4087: -0.05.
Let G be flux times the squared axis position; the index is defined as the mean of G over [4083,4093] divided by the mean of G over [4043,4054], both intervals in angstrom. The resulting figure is 1.04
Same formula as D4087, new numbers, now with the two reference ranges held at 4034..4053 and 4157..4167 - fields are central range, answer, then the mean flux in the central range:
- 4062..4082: -0.06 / 9.39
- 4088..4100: -0.06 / 9.26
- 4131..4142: -0.02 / 8.6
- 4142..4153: -0.01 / 8.46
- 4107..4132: -0.03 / 8.84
